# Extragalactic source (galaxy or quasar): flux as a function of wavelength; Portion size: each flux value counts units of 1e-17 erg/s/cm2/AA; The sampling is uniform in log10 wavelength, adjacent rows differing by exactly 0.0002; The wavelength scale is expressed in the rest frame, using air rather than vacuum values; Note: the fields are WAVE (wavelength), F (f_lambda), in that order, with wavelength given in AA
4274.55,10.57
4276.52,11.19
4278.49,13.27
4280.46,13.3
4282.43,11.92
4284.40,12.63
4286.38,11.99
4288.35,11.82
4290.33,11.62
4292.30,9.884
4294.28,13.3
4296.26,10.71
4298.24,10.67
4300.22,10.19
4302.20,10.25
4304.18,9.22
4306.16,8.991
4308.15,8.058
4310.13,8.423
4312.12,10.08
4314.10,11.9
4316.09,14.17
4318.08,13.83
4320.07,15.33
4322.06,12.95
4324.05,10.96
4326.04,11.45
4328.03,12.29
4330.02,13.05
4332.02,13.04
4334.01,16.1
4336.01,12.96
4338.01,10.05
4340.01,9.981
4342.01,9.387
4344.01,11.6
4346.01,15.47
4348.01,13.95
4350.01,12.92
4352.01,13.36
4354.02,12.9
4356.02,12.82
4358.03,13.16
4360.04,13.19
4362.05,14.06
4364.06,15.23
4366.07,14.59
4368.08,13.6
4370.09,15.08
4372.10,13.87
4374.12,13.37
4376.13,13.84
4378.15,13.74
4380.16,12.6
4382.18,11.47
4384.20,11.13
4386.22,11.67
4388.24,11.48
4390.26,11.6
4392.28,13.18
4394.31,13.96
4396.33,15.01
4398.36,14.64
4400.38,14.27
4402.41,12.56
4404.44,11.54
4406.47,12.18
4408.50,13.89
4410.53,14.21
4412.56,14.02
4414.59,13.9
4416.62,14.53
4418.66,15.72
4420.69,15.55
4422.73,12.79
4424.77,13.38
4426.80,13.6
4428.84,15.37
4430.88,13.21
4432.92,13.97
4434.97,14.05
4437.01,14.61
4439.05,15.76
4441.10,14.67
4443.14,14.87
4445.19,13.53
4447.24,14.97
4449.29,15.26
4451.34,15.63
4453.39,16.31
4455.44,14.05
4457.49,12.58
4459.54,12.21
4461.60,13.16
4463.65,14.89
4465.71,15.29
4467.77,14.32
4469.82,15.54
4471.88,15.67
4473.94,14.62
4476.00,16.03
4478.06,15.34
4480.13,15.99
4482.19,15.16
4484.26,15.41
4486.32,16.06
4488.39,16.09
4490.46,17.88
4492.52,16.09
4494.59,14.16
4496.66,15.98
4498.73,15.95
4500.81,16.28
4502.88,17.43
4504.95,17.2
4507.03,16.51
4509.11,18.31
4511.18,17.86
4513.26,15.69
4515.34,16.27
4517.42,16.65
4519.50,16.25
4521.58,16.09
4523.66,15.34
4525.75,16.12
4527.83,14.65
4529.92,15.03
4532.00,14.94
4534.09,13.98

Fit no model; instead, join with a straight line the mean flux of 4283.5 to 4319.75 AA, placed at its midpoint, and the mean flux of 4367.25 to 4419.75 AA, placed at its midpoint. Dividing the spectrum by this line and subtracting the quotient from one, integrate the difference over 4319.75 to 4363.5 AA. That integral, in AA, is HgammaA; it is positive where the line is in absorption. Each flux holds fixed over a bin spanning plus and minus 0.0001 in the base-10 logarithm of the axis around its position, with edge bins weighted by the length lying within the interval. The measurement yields -2.5 AA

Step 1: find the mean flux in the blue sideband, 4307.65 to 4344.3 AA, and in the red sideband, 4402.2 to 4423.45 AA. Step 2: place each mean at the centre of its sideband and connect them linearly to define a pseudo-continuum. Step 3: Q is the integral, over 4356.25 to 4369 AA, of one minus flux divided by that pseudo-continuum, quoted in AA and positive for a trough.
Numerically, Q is -1.2 AA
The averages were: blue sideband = 11.9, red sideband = 13.8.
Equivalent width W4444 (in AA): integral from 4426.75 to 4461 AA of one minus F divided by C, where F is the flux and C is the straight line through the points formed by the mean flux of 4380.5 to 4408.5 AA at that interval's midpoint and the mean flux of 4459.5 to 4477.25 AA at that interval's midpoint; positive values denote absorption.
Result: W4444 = -0.8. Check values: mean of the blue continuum 12.7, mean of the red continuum 14.8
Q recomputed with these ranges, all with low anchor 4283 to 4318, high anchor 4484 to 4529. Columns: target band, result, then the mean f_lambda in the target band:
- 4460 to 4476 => 0.55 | 14.8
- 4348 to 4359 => -0.74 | 13.1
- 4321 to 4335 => -1.46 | 12.9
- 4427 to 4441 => -0.05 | 14.4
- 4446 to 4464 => 0.76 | 14.3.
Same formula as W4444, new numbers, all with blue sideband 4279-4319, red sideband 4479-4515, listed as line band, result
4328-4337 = -1.2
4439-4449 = 0.2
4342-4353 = -0.6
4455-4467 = 1.3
